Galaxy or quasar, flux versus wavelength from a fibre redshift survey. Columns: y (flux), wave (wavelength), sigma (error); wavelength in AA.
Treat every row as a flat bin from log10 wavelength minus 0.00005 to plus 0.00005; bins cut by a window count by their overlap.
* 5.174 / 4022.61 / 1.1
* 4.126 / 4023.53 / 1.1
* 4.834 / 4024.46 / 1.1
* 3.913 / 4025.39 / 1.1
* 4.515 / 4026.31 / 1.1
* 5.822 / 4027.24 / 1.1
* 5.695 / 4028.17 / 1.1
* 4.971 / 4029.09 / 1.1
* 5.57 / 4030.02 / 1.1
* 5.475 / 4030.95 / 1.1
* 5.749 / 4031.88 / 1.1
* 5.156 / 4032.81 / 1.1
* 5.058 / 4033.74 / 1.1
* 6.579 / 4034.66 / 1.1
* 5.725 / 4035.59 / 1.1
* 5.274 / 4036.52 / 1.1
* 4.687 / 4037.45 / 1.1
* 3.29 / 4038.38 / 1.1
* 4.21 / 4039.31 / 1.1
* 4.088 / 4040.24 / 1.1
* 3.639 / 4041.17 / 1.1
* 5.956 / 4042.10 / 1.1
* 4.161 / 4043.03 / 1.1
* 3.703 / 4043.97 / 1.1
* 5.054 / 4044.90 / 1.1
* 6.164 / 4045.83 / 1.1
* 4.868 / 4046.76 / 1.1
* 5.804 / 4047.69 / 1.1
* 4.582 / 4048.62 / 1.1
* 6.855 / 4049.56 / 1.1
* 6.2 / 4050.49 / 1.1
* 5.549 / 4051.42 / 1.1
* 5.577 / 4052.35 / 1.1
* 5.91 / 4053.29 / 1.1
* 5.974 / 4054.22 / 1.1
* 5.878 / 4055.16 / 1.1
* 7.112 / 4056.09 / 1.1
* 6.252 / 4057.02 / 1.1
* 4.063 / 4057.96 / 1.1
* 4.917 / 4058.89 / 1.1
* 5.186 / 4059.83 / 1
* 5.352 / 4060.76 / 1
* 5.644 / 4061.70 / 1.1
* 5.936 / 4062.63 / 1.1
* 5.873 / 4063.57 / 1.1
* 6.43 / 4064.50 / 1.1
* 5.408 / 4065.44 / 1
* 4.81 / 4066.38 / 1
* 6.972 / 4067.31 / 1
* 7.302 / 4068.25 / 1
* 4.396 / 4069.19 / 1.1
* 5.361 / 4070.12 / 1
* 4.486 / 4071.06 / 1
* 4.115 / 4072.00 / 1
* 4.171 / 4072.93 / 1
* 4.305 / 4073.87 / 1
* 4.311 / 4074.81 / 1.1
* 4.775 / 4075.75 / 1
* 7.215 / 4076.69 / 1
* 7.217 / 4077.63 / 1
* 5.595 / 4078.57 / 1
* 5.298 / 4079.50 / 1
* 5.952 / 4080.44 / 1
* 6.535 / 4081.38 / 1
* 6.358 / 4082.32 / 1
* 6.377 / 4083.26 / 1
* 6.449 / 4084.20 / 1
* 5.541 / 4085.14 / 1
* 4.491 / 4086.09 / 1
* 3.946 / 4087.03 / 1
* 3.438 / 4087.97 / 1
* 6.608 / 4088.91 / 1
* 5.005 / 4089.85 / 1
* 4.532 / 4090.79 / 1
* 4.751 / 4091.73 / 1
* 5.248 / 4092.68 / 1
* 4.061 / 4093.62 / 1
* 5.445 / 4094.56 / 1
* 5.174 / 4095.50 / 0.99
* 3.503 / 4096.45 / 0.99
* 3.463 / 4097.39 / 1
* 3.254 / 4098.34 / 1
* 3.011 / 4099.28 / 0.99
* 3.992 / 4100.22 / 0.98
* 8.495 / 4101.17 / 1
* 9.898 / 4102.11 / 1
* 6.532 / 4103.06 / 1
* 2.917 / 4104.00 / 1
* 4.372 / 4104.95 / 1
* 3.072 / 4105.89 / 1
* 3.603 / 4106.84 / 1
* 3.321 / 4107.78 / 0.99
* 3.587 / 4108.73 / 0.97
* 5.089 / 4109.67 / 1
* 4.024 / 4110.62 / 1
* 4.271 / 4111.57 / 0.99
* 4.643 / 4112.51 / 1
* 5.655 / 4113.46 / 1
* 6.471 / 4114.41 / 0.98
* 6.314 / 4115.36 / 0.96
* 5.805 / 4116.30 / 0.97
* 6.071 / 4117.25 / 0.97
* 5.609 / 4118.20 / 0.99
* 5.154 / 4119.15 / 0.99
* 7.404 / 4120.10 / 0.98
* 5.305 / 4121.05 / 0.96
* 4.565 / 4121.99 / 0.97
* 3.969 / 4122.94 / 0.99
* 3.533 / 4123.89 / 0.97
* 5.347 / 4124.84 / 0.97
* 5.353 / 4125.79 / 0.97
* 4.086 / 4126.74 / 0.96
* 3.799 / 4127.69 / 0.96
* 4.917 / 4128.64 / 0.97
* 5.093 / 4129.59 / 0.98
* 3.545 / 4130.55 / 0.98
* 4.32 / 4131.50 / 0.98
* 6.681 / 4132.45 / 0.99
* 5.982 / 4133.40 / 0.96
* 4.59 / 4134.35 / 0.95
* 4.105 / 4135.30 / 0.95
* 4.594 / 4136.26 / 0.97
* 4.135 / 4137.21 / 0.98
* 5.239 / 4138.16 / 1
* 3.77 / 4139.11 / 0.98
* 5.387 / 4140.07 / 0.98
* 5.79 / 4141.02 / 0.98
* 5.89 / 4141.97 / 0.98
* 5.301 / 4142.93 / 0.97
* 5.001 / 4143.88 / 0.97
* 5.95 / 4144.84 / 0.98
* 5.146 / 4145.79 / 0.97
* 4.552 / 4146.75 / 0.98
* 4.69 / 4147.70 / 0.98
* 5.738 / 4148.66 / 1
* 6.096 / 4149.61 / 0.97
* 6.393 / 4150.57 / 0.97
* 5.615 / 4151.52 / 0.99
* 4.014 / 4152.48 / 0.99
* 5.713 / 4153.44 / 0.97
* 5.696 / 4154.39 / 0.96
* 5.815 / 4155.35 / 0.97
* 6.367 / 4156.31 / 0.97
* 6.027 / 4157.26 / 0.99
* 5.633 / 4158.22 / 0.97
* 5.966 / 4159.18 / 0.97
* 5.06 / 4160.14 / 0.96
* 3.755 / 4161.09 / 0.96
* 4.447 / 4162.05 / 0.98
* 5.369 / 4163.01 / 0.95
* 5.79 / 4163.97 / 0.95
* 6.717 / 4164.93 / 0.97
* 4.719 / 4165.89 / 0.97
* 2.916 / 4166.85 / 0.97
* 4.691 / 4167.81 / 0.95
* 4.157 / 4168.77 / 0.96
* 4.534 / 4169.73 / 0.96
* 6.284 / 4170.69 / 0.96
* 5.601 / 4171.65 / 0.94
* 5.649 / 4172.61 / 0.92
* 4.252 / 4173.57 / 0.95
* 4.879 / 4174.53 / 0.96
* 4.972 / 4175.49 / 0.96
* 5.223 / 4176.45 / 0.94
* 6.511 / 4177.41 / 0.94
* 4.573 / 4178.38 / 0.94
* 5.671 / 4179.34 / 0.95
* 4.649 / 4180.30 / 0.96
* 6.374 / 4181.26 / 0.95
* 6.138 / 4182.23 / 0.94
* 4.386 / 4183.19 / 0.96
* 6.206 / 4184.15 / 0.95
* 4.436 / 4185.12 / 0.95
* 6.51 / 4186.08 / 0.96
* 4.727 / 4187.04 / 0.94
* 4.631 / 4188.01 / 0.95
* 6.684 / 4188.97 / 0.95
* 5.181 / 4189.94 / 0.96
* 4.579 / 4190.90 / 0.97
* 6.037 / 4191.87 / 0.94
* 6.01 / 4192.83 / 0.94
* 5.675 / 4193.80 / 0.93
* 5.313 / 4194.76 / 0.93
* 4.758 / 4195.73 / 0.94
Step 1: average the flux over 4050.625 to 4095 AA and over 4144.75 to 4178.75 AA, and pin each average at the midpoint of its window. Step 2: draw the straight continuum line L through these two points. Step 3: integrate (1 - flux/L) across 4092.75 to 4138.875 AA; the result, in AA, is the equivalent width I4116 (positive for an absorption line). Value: 4.3 AA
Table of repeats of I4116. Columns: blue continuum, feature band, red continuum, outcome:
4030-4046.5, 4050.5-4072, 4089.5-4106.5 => -3.2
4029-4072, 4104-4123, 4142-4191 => 1.6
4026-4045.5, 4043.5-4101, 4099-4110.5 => -4.5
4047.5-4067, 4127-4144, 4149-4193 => 1.8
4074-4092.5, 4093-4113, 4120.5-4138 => 2.2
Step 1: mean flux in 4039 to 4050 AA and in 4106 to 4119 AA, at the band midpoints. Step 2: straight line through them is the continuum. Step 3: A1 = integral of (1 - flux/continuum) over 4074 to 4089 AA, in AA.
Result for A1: -2.0 AA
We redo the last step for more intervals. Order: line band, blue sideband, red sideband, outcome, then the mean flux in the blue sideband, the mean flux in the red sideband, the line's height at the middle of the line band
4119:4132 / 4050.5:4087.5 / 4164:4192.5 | 1.6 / 5.57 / 5.25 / 5.41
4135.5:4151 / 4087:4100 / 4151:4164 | -0.2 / 4.4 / 5.37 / 5.15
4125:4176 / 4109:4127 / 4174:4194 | 1.9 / 5.19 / 5.42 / 5.31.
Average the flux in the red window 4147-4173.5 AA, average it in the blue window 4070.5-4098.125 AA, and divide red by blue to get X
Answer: 1.0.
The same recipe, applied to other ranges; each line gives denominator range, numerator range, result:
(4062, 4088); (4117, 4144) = 0.90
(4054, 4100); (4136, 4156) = 1.01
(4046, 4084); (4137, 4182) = 0.93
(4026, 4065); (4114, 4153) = 0.96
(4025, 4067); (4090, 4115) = 0.89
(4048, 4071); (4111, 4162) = 0.91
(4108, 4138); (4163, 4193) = 1.06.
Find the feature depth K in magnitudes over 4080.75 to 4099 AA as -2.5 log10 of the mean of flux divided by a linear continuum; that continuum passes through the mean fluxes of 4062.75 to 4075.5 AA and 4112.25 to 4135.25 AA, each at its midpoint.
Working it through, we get 0.06 mag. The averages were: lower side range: 5.24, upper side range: 5.16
